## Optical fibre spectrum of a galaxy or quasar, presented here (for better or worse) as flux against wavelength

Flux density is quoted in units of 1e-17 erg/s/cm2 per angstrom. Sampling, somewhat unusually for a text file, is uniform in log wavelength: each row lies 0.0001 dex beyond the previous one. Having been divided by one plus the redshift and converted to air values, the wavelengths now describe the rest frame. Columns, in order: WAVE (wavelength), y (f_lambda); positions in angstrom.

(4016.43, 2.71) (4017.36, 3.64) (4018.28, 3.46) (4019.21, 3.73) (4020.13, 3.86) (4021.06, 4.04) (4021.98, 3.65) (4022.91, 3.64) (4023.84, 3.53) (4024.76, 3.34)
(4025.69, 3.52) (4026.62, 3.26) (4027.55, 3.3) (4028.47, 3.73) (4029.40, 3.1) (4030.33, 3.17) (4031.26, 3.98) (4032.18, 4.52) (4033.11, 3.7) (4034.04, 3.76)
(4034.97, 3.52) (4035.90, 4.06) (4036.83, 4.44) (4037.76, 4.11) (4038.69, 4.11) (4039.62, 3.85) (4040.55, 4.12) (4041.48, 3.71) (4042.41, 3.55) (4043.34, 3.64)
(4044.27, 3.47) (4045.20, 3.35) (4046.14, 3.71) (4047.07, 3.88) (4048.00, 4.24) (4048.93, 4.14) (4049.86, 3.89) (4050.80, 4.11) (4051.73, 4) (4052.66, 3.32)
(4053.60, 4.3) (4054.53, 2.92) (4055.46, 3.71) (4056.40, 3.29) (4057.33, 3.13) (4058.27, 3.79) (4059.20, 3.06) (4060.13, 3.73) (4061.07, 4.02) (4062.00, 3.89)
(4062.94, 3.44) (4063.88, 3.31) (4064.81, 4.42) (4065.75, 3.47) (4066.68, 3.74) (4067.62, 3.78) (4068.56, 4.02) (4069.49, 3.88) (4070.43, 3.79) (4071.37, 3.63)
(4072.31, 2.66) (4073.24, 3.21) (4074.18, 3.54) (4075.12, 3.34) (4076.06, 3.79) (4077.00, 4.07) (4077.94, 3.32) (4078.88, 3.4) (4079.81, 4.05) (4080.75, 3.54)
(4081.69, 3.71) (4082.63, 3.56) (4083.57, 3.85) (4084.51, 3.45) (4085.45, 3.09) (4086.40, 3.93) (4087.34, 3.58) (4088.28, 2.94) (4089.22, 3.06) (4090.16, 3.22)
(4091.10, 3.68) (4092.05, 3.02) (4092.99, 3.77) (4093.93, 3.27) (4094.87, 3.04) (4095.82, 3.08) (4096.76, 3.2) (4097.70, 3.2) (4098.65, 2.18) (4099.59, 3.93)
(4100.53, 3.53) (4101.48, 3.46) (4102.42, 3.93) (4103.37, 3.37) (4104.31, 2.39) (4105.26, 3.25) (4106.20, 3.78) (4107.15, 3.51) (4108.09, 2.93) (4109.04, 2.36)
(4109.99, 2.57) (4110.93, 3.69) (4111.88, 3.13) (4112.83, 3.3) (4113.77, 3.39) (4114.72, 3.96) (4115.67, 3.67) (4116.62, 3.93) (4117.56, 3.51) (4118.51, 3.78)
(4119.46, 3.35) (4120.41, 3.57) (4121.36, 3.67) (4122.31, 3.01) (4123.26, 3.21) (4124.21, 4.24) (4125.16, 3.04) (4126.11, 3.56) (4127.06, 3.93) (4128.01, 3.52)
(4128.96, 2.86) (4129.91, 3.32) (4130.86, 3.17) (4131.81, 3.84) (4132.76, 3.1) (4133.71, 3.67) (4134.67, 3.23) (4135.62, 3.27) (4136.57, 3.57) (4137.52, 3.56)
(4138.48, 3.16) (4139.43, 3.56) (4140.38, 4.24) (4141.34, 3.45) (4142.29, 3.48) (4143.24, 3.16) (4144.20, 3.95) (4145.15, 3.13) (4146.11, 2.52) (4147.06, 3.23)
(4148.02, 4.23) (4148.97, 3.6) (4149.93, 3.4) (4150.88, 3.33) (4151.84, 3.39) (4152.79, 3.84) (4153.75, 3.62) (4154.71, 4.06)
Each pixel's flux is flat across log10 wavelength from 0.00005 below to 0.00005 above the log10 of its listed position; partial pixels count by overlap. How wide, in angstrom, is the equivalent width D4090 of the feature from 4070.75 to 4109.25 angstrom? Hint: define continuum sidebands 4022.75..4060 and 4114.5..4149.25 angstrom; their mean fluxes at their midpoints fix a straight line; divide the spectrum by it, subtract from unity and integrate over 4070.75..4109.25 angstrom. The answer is 2.3 angstrom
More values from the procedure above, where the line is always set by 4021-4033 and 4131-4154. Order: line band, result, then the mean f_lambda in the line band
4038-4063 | -1.1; 3.73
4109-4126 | 0.3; 3.44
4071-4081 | 0.1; 3.5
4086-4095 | 0.4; 3.36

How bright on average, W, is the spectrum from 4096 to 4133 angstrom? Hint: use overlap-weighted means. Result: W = 3.37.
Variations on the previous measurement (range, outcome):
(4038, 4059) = 3.73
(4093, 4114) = 3.22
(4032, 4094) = 3.66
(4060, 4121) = 3.46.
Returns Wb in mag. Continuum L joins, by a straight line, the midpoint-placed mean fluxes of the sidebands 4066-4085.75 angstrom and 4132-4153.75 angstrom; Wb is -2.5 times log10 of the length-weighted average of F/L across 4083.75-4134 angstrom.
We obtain 0.05 mag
